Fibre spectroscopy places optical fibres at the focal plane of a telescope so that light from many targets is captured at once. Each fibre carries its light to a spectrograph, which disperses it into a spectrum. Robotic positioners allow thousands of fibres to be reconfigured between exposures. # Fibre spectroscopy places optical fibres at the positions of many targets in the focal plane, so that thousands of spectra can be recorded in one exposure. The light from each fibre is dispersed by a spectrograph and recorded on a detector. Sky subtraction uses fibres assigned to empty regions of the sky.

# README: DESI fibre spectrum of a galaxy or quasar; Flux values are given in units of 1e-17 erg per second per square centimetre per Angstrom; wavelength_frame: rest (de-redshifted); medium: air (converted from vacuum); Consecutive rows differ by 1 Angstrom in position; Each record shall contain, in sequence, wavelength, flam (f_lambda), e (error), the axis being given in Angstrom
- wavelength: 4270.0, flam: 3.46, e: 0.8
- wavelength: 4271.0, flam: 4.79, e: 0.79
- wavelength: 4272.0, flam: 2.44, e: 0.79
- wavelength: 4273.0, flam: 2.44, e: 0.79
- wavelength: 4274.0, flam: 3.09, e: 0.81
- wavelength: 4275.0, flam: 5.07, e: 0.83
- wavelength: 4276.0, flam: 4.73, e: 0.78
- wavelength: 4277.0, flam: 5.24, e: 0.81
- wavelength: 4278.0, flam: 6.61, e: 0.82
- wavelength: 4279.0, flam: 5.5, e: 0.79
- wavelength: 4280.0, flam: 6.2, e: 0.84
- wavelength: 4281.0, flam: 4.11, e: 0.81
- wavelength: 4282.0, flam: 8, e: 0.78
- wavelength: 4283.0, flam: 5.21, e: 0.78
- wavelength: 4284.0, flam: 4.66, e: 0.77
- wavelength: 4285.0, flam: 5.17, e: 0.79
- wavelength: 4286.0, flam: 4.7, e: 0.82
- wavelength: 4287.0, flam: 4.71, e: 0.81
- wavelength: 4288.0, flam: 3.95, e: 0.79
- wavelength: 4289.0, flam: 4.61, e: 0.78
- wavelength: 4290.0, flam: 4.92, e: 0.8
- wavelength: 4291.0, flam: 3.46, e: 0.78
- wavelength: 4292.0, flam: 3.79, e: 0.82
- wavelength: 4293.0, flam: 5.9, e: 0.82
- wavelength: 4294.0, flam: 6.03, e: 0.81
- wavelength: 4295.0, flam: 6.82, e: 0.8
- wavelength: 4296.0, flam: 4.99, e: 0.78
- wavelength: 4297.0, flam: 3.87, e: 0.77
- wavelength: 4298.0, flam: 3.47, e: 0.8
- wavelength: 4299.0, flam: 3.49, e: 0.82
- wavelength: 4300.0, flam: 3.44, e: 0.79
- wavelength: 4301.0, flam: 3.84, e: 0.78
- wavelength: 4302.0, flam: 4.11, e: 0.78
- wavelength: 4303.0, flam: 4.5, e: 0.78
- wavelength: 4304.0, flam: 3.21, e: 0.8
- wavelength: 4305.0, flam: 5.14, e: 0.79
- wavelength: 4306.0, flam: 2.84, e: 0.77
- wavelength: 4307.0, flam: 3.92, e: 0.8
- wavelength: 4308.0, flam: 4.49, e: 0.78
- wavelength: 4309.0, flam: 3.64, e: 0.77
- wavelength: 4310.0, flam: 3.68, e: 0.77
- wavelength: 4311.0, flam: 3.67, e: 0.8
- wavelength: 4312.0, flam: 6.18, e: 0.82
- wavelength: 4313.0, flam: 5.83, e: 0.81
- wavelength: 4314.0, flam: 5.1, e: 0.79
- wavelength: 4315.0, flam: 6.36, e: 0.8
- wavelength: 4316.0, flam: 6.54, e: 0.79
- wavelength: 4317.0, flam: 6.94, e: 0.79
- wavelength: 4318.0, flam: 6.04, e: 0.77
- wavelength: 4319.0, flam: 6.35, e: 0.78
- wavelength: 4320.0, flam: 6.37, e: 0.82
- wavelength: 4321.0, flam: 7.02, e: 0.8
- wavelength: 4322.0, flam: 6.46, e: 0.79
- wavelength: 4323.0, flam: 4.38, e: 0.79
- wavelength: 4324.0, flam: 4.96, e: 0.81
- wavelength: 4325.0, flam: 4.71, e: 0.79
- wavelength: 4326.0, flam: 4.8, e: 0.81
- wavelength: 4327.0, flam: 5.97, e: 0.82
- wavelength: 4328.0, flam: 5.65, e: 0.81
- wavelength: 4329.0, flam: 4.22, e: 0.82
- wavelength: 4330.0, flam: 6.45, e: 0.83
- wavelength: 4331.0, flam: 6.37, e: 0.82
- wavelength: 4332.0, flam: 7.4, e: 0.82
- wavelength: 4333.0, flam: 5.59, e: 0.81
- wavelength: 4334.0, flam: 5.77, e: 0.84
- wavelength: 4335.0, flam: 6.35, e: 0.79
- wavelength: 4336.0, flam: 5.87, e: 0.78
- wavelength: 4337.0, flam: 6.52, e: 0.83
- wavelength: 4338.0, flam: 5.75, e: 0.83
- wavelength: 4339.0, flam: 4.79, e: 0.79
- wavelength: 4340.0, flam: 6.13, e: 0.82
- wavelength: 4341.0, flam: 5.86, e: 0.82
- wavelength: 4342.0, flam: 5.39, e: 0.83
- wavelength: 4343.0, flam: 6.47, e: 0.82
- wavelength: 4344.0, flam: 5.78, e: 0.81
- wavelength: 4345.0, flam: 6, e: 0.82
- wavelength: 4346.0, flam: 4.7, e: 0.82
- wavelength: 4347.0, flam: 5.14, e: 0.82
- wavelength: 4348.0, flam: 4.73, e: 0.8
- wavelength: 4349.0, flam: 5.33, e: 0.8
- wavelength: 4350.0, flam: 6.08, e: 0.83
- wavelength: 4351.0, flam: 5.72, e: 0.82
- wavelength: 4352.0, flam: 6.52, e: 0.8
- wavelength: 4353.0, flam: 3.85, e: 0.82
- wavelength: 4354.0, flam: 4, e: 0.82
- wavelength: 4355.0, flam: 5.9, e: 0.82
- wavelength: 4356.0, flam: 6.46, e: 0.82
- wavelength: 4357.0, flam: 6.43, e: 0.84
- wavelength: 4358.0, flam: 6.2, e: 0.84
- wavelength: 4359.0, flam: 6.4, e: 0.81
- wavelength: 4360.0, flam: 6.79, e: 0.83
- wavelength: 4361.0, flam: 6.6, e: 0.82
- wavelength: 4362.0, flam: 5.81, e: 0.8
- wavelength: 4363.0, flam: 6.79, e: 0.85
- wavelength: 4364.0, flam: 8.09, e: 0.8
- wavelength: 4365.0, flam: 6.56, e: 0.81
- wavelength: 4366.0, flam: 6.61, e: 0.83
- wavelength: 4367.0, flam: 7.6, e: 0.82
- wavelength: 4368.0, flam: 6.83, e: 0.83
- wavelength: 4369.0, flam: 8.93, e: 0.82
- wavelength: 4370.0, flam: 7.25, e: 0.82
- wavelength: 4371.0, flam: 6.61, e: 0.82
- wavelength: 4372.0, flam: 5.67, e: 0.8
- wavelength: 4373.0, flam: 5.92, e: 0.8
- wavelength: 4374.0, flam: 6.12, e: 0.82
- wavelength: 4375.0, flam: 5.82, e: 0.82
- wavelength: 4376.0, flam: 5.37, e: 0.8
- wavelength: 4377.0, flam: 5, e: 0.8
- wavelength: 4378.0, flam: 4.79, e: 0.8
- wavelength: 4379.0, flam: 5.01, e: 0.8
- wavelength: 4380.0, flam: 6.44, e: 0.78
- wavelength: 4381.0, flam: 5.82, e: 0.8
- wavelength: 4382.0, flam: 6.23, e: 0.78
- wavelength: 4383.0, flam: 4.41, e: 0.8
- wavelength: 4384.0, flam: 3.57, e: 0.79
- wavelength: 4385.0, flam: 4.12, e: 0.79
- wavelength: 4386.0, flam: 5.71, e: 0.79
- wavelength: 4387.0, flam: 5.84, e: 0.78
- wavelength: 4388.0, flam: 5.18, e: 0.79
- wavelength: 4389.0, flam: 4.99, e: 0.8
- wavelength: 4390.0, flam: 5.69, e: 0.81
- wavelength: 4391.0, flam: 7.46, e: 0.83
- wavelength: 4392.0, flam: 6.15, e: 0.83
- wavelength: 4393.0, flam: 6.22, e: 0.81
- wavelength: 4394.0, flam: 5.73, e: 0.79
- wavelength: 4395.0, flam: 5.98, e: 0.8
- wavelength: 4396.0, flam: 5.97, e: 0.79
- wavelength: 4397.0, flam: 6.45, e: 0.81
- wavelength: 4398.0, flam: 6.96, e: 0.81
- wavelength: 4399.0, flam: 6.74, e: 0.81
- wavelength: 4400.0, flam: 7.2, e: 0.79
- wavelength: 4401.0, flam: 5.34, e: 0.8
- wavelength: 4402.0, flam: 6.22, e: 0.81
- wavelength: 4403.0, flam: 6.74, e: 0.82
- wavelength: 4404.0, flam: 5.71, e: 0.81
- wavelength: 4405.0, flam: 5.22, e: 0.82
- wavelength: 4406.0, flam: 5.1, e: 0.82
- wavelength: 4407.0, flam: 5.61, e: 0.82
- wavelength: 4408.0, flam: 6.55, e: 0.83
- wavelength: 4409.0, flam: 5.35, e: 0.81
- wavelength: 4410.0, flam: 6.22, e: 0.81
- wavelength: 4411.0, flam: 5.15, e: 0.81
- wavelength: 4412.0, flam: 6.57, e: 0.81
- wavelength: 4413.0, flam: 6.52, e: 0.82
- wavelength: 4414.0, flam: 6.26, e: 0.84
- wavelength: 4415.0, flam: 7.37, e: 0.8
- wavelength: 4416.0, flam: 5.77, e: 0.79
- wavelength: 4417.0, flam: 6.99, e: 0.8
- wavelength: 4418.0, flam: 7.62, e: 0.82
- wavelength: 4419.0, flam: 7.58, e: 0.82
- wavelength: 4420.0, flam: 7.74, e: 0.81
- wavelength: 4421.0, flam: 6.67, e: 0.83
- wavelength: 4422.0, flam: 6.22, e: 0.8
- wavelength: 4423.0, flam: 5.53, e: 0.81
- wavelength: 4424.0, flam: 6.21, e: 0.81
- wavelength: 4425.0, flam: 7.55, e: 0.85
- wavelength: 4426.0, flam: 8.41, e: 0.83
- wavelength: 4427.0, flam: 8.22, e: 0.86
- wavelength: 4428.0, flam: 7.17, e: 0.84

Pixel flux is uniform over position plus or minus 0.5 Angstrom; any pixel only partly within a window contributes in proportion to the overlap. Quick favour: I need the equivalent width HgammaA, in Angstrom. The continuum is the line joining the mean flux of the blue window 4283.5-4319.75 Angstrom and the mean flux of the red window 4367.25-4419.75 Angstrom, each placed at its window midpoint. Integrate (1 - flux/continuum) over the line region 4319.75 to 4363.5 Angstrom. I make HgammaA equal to -3.9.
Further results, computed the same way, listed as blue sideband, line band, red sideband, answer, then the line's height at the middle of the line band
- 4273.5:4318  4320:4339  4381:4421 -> -2.0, 5.22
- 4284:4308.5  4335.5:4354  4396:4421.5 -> -1.1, 5.25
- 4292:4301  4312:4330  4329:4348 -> -1.5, 5.34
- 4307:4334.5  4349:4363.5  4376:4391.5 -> -1.3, 5.44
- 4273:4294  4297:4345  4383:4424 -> 0.5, 5.3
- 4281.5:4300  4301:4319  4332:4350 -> 1.2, 5.17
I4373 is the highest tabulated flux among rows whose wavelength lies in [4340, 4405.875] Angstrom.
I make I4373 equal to 8.93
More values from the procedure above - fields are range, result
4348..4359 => 6.52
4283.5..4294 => 6.03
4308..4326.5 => 7.02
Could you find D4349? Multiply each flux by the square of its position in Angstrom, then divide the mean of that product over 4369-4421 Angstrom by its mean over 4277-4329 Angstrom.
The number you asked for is 1.25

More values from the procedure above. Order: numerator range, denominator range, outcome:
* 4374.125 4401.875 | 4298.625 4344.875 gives 1.11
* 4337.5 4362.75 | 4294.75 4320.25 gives 1.22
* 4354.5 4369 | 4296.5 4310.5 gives 1.80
